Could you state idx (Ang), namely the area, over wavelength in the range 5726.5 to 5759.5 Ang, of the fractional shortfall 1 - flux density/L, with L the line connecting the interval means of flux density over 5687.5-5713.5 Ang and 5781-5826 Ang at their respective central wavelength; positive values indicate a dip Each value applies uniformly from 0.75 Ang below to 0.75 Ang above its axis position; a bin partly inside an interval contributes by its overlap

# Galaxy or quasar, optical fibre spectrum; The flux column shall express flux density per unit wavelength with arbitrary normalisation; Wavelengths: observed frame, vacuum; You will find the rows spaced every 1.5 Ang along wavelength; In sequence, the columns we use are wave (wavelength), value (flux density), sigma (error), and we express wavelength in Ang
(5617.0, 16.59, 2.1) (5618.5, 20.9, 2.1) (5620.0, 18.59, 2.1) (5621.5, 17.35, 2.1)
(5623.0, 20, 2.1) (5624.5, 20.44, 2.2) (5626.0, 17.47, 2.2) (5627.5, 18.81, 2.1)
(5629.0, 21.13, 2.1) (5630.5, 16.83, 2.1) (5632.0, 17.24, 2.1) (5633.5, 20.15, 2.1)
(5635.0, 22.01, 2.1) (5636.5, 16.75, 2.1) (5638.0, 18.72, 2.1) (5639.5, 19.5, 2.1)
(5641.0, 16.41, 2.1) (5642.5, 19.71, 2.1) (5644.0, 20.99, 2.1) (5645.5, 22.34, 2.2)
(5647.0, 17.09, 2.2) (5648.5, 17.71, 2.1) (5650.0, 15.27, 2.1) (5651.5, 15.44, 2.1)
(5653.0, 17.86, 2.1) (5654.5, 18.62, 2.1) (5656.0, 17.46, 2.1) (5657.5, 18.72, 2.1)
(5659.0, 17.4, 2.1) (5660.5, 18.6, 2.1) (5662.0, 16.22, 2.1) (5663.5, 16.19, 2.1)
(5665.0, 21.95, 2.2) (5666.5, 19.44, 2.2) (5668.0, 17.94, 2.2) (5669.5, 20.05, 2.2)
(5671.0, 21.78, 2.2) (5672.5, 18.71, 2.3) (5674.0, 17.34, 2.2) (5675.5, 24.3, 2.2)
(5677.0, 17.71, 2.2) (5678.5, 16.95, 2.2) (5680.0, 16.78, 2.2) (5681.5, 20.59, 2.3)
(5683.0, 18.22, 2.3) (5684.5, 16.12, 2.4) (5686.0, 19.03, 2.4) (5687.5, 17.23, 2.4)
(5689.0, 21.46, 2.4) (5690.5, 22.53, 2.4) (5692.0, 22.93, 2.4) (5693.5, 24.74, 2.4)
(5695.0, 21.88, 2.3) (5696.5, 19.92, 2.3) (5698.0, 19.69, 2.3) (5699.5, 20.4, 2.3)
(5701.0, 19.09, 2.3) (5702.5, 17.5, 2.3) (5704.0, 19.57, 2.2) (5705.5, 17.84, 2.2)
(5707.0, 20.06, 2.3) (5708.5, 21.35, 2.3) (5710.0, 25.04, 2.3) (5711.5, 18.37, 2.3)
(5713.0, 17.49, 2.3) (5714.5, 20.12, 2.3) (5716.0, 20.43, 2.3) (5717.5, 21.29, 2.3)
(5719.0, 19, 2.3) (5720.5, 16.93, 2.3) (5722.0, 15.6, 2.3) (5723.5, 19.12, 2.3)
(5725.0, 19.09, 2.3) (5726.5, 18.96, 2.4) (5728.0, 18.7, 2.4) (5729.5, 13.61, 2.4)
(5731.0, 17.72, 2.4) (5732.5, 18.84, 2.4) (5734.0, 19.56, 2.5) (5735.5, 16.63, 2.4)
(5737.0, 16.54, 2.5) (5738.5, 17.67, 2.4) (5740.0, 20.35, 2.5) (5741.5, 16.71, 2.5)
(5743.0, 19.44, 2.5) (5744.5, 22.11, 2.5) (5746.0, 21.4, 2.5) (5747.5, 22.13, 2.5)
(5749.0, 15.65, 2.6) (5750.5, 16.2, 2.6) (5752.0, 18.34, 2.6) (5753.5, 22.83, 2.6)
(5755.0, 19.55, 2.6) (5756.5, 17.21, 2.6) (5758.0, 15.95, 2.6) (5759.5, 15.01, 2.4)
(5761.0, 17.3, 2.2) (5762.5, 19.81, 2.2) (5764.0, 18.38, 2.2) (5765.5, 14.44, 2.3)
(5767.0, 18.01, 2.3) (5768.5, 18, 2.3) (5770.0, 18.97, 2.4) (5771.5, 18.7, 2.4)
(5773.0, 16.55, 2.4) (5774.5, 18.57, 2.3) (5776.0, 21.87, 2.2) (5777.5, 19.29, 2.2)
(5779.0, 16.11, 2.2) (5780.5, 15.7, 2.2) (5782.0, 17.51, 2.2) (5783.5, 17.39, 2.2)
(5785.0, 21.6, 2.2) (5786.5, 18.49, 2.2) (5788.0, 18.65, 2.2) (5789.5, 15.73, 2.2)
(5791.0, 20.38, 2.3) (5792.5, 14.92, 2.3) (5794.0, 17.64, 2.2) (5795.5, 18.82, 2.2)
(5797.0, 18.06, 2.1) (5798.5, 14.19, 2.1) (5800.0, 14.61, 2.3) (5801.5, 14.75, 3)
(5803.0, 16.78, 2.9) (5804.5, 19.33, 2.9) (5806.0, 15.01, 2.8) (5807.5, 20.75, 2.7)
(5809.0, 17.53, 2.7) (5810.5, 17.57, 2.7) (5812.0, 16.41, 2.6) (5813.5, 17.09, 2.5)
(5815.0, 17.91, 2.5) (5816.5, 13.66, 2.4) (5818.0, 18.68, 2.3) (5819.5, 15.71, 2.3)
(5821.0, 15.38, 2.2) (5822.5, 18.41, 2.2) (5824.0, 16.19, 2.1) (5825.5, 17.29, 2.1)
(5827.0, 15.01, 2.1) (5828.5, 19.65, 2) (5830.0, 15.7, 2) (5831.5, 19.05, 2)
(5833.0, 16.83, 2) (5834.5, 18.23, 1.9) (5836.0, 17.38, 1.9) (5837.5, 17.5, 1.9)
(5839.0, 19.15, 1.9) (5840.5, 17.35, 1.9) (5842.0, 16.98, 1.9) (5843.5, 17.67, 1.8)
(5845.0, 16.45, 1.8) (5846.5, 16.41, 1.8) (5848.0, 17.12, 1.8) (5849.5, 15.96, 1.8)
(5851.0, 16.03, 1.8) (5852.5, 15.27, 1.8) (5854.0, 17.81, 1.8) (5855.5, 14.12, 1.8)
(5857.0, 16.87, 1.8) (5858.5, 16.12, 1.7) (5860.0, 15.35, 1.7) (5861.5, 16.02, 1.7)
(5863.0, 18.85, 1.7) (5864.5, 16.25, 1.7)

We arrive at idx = 1.3 Ang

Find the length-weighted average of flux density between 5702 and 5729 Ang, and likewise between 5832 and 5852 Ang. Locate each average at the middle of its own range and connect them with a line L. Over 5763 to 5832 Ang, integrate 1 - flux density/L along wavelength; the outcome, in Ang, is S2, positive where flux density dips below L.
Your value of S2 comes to 1.85 Ang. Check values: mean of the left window 19.2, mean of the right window 17.2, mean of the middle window 17.4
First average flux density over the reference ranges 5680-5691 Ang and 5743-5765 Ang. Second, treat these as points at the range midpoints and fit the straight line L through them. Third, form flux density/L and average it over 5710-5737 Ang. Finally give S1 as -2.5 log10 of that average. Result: 0.02 mag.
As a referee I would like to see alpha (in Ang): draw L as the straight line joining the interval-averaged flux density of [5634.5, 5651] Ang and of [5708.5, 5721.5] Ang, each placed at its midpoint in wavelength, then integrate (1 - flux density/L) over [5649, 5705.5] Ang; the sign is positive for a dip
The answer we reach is 0.6 Ang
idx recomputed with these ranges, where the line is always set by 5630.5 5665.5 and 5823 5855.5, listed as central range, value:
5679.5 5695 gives -1.77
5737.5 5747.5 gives -1.16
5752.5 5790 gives -1.27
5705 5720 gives -1.85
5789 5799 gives 0.07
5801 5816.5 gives 0.06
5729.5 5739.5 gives 0.09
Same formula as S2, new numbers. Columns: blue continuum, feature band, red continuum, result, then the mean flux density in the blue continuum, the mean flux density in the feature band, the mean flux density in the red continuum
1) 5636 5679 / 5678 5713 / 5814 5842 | -3.11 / 18.5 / 19.9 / 17.2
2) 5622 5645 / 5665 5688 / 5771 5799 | -0.20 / 19.1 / 18.9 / 17.9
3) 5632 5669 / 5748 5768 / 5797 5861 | -0.23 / 18.4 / 17.7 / 16.8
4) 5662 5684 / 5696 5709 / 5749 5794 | -0.53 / 19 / 19.4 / 17.9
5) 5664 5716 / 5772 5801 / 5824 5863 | 0.49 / 19.8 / 17.7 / 16.9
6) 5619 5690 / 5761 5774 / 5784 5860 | -0.18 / 18.7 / 17.8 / 17.1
